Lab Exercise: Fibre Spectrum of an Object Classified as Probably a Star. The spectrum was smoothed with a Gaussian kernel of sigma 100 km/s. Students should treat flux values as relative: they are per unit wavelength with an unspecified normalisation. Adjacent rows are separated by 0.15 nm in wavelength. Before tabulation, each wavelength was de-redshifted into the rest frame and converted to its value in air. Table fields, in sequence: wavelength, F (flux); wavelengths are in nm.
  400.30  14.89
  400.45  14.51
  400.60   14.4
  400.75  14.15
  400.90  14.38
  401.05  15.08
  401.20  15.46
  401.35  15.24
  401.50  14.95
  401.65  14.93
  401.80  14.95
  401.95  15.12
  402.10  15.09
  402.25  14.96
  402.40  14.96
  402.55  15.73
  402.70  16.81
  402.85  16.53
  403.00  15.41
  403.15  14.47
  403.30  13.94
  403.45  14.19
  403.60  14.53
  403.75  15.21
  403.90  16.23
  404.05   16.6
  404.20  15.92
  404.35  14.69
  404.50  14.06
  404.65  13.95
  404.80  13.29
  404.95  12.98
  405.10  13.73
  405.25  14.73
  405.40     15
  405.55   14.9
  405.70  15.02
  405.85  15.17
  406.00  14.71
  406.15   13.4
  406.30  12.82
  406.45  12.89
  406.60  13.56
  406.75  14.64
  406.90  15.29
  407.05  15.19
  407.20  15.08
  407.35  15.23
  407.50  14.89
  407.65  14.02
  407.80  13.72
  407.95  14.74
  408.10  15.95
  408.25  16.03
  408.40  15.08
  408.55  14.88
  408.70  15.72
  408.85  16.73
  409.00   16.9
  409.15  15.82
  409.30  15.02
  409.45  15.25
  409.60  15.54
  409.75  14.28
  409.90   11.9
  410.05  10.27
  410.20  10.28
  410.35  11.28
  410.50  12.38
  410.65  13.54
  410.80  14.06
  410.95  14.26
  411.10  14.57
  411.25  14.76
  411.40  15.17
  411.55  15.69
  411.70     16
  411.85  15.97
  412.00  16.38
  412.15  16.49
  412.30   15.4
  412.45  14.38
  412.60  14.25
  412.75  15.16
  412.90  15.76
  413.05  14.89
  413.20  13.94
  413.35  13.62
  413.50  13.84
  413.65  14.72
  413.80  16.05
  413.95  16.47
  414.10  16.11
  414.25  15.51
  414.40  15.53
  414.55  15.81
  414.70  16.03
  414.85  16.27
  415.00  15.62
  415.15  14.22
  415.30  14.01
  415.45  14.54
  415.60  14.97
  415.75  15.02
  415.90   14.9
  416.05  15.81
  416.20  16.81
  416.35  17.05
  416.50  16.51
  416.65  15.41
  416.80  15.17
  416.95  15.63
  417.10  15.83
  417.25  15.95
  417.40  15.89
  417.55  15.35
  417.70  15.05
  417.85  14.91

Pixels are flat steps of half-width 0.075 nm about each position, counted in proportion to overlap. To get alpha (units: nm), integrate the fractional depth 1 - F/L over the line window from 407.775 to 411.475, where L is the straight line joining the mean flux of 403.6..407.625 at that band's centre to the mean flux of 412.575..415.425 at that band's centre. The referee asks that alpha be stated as 0.13 nm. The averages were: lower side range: 14.6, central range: 14.3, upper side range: 15.2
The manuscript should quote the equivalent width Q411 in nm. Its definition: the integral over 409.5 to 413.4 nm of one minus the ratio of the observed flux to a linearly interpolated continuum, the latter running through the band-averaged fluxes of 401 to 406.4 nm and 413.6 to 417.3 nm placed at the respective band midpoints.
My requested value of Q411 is 0.28 nm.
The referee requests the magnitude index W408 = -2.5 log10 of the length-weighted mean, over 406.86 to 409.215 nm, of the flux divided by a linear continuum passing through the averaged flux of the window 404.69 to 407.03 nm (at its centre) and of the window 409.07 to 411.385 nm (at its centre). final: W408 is -0.11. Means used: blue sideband 14.2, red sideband 13.6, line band 15.3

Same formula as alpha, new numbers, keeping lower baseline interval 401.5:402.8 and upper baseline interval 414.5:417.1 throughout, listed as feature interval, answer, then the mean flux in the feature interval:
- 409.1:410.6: 0.22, 13.2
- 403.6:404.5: -0.01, 15.5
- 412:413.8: 0.07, 14.9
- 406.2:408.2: 0.12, 14.5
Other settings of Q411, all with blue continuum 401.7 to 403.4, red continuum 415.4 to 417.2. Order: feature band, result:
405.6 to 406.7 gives 0.099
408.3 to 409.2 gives -0.025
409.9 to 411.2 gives 0.244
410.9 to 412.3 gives 0.002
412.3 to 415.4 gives 0.094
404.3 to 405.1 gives 0.081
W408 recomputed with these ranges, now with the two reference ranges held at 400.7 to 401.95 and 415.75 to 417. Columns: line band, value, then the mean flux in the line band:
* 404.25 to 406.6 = 0.08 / 14.1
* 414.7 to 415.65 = 0.05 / 15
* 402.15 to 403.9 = -0.01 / 15.2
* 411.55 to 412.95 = 0.00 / 15.5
